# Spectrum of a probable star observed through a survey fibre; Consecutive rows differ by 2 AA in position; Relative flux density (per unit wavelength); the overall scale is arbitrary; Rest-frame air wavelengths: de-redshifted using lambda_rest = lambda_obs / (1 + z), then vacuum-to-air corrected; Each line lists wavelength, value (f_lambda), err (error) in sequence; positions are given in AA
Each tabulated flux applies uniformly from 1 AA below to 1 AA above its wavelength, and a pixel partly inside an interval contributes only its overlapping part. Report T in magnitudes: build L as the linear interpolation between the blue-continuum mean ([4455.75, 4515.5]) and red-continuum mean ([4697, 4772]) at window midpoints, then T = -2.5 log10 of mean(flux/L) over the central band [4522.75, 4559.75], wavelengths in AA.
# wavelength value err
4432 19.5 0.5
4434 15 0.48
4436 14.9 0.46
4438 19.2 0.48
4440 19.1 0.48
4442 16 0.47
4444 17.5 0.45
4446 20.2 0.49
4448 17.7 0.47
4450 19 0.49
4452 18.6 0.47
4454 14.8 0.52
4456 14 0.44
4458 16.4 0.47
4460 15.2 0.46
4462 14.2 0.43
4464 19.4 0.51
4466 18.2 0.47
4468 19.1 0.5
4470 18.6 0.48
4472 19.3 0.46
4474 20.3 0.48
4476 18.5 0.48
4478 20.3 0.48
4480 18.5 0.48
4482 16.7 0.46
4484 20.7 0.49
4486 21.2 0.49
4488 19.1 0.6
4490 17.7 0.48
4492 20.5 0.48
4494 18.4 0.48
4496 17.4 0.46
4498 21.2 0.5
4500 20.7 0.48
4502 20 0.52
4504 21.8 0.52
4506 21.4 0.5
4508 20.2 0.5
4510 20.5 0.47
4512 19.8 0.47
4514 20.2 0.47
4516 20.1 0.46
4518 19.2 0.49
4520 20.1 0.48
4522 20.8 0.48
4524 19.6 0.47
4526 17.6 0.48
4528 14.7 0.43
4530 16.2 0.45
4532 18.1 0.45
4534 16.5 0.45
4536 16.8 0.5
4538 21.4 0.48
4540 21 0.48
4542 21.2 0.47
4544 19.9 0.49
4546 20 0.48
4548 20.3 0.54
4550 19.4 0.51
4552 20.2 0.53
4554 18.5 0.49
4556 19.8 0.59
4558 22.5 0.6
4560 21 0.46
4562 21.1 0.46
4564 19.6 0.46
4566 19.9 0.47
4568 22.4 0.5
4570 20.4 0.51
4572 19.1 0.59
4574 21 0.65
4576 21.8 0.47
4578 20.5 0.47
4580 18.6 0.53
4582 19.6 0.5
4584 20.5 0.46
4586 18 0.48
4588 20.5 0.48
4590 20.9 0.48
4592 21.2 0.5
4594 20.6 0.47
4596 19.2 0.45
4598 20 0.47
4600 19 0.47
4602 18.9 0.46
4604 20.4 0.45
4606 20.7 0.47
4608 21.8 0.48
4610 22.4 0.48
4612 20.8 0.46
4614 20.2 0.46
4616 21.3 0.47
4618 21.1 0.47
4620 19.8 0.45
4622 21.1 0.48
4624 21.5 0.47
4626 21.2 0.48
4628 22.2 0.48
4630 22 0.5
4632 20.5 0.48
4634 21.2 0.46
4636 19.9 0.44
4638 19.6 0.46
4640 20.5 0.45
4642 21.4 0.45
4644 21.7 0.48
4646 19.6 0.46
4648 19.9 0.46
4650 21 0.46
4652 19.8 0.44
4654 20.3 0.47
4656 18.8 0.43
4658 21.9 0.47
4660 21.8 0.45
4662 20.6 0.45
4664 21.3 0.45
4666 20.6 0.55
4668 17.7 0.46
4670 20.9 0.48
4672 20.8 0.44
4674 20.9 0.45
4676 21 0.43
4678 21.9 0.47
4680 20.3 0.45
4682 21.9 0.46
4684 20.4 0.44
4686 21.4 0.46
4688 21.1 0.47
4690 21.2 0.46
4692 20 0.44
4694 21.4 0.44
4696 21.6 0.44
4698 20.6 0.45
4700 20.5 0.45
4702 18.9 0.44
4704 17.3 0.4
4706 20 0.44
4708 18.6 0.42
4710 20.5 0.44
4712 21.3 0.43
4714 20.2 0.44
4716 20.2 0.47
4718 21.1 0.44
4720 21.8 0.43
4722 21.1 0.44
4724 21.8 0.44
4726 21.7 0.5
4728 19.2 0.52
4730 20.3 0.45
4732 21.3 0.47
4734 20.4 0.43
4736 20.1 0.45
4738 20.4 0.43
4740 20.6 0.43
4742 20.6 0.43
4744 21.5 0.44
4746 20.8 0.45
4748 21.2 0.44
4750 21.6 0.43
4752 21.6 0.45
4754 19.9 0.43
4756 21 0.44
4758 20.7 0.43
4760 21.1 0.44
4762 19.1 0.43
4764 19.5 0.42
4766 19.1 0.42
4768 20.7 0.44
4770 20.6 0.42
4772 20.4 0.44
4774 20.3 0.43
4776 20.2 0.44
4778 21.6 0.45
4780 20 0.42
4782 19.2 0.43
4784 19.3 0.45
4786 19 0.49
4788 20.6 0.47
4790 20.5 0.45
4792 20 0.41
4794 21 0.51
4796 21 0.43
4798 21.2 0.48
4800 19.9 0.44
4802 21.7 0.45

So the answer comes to 0.01 mag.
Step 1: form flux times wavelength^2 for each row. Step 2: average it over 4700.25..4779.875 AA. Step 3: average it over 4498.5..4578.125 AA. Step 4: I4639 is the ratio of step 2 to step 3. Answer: 1.1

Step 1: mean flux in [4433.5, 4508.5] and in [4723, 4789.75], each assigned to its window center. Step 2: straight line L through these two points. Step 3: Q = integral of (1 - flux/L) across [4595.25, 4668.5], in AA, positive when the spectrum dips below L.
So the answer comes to -3.8 AA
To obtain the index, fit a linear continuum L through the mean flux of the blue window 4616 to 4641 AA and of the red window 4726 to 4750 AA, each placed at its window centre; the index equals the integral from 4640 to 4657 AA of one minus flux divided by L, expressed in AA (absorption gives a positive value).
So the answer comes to 0.4 AA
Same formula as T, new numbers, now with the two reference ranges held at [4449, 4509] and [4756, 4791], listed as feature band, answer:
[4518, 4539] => 0.042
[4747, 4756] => -0.055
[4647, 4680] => -0.052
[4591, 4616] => -0.063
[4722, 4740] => -0.040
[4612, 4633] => -0.090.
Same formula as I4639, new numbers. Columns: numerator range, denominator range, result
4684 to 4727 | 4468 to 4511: 1.15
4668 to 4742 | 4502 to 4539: 1.16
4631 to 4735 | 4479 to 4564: 1.13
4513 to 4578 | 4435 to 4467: 1.20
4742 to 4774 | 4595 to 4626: 1.07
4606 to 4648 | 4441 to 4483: 1.27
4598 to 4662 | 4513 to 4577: 1.09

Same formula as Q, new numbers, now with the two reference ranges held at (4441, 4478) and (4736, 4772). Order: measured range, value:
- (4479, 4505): -2.2 AA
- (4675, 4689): -0.9 AA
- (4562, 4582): -1.7 AA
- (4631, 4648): -0.9 AA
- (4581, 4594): -0.8 AA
